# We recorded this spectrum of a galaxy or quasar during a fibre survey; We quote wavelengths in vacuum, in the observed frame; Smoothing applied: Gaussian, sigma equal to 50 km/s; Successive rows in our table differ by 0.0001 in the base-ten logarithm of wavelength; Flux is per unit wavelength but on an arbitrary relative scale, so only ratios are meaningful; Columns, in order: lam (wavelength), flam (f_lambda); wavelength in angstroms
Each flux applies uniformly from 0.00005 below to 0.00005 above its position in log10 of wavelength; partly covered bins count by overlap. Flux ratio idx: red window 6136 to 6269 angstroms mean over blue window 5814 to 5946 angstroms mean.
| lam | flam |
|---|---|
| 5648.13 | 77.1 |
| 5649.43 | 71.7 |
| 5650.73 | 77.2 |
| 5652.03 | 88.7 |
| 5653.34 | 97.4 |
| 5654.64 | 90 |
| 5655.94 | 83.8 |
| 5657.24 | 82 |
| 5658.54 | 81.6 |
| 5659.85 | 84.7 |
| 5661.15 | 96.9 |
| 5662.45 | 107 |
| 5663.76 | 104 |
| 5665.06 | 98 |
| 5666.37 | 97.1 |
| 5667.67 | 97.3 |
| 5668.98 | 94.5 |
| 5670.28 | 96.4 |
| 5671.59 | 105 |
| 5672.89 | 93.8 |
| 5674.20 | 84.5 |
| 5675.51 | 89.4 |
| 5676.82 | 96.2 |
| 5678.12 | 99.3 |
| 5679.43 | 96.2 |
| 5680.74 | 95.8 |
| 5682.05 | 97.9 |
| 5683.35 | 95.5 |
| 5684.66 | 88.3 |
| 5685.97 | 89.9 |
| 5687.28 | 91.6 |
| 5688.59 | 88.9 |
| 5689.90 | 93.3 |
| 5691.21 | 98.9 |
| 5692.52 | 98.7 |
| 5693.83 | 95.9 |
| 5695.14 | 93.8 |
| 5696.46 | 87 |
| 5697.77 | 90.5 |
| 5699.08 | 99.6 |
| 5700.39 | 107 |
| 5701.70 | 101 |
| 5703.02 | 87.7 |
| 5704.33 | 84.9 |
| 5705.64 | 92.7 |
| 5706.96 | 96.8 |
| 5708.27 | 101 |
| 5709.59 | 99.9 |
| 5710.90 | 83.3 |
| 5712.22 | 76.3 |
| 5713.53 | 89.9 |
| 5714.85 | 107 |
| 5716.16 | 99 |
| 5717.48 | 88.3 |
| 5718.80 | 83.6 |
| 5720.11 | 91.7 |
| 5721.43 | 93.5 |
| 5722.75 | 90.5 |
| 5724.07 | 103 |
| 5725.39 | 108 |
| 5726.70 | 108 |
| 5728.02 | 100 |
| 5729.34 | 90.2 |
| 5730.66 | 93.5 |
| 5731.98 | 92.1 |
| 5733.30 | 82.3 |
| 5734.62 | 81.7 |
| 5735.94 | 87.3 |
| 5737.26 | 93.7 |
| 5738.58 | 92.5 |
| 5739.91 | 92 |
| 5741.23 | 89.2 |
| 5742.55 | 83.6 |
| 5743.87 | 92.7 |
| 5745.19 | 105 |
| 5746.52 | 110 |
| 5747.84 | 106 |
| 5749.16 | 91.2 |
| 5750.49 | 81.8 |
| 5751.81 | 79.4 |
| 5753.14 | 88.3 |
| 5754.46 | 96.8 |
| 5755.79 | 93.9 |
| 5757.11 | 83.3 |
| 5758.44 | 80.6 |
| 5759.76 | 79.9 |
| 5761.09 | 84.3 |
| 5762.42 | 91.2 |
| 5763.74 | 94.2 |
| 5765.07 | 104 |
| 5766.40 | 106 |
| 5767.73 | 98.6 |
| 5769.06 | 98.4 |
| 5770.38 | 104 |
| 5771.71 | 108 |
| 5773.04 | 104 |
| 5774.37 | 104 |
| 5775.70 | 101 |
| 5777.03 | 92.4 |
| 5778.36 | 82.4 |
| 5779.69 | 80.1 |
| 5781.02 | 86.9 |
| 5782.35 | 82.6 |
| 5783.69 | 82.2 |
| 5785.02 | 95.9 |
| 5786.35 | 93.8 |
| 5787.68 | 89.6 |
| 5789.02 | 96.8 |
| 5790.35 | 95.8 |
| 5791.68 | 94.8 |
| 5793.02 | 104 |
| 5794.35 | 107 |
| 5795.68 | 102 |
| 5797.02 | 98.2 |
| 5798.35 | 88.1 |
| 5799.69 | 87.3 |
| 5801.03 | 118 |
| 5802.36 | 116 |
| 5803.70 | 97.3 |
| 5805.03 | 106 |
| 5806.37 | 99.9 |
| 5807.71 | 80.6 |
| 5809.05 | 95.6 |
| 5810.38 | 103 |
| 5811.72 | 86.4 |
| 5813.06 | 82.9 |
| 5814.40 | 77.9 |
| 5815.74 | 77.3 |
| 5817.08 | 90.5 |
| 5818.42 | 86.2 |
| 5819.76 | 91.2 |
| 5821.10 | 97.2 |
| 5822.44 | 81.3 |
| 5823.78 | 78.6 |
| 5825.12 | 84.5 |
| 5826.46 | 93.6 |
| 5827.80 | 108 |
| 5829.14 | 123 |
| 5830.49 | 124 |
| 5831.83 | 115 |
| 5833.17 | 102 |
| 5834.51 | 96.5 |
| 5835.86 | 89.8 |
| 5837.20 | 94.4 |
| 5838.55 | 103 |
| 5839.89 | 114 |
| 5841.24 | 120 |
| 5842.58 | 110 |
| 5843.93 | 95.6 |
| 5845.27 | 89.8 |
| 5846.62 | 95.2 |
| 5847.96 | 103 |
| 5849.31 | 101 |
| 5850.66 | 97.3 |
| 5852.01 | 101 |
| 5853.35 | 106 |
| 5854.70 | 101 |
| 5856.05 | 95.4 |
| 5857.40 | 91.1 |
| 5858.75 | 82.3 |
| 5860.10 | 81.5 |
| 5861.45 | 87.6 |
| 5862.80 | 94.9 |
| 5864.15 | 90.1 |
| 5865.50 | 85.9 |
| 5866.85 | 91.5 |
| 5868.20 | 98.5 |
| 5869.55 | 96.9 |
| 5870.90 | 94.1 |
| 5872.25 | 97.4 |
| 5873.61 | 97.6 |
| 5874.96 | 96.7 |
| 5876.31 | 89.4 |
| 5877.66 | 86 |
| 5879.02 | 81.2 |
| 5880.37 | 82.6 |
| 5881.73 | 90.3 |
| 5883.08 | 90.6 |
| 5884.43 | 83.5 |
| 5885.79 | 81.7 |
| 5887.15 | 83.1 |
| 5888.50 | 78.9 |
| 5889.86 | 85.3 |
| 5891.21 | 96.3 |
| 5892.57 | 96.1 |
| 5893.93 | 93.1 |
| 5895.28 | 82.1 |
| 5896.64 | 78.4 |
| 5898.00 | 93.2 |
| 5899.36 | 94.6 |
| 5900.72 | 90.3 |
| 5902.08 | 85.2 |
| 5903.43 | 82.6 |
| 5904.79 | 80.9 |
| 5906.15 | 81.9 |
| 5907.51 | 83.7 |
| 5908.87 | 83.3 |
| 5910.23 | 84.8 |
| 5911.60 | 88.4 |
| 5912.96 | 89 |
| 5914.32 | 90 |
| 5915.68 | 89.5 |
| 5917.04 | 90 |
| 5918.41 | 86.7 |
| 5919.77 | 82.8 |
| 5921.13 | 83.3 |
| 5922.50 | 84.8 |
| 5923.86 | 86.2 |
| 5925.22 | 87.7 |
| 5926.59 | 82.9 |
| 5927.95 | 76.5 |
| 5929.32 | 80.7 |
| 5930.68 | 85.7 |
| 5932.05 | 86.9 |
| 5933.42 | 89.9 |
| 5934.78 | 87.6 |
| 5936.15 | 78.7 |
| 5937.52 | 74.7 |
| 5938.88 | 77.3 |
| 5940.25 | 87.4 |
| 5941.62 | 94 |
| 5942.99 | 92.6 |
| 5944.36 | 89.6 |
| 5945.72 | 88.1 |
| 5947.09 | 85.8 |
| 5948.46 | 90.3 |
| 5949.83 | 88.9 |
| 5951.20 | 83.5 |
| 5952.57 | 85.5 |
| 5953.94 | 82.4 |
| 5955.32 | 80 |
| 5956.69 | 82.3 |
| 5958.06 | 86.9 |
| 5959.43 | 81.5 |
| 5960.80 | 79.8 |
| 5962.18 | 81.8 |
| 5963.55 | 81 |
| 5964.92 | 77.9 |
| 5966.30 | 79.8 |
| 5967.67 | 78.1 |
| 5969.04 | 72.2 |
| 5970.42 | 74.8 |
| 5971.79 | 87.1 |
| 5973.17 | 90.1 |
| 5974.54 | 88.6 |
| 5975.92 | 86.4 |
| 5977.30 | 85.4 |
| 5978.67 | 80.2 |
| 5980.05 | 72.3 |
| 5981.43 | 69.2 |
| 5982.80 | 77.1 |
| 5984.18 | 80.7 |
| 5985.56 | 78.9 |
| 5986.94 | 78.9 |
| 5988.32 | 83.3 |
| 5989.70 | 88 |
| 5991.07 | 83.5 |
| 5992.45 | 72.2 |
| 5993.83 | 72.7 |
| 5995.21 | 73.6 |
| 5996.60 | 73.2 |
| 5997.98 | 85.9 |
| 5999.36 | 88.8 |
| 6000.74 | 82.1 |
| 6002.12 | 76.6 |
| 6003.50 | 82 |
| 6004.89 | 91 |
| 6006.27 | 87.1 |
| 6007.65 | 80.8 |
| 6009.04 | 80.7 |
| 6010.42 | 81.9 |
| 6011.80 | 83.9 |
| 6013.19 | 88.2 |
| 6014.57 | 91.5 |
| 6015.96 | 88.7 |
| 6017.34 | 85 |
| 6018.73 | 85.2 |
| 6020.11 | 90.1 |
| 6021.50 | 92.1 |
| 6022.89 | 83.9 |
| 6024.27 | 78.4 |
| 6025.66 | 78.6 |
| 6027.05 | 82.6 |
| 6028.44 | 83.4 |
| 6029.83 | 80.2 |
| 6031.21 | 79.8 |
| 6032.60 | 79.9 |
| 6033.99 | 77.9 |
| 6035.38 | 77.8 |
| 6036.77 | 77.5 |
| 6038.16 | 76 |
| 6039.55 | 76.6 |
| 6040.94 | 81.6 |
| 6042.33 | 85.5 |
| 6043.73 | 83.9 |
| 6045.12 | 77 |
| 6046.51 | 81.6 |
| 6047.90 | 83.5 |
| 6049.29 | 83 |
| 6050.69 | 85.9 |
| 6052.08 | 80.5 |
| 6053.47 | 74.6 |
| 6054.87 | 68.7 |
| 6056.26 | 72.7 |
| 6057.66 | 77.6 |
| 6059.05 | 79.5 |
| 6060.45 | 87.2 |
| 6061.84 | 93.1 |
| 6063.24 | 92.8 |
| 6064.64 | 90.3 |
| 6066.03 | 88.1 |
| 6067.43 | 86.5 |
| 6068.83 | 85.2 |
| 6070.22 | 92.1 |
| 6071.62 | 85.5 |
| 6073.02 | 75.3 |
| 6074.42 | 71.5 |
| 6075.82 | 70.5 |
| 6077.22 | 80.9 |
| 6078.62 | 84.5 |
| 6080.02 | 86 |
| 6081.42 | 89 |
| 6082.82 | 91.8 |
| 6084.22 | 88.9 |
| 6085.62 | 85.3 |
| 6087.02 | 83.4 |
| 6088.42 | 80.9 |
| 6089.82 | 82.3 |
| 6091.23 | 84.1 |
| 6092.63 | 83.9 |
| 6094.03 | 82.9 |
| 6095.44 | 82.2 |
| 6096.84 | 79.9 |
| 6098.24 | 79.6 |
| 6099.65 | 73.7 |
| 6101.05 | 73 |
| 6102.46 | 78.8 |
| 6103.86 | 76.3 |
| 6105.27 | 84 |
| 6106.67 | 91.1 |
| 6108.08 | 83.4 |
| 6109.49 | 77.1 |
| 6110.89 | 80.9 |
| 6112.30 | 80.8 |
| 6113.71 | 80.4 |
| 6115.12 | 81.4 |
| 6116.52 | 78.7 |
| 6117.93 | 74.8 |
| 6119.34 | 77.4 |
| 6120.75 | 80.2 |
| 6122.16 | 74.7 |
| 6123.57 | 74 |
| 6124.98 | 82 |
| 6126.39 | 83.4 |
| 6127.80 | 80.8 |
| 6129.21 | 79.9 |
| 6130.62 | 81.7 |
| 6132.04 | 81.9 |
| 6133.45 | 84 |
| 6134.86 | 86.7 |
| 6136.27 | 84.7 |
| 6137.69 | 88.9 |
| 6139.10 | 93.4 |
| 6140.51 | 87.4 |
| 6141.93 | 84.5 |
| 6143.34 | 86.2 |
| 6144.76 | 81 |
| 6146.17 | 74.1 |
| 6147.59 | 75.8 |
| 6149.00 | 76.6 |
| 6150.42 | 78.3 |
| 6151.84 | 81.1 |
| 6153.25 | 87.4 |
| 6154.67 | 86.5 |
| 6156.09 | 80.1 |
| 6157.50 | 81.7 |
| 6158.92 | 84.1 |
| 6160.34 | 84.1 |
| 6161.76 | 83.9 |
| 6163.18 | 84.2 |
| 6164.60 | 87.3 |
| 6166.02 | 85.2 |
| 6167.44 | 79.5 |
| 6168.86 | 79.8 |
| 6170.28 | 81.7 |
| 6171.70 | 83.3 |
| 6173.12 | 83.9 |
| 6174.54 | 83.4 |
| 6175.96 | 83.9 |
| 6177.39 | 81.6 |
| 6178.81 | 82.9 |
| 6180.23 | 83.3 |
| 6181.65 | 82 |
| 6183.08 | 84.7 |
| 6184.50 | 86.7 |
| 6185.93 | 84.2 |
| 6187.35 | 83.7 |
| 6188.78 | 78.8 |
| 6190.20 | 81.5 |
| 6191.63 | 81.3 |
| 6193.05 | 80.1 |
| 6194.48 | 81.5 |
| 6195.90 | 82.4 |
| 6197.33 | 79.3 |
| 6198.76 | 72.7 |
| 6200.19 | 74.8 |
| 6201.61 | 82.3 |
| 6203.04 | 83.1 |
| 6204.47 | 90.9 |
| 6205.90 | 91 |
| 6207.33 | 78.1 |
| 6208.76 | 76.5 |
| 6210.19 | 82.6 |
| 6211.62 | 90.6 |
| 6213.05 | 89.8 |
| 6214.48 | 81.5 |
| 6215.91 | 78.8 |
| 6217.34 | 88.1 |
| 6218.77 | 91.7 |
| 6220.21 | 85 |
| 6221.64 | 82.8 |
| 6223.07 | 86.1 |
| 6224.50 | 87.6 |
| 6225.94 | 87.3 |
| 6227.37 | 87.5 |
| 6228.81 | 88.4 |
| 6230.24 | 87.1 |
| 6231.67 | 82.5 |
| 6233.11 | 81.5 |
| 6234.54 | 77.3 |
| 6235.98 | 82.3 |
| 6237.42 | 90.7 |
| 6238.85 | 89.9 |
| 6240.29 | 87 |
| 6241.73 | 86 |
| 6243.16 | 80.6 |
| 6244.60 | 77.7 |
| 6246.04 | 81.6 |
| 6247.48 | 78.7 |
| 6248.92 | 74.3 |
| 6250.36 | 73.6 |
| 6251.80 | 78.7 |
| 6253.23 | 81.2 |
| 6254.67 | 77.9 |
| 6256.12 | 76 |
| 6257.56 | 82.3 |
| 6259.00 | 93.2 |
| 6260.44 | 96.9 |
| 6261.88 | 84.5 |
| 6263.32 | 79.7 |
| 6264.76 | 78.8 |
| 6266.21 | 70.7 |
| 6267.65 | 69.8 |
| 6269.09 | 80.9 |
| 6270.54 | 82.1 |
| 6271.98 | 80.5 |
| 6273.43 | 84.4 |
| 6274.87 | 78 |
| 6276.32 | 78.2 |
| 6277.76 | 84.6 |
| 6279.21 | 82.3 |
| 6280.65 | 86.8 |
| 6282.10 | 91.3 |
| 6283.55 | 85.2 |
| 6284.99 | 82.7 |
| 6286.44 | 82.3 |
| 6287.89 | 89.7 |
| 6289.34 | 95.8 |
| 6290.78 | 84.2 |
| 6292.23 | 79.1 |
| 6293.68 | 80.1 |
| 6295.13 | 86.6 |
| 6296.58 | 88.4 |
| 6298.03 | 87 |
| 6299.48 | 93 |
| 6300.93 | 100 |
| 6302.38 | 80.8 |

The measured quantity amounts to 0.9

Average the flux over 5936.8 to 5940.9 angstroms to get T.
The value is 79.8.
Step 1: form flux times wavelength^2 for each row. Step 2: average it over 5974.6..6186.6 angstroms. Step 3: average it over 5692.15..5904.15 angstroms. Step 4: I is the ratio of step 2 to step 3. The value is 1.0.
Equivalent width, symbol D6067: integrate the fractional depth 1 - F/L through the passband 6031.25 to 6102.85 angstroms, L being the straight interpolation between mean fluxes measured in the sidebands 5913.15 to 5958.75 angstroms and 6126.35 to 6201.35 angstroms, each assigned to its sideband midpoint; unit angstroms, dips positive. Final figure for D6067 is 1.7 angstroms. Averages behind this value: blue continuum 85.5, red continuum 82.5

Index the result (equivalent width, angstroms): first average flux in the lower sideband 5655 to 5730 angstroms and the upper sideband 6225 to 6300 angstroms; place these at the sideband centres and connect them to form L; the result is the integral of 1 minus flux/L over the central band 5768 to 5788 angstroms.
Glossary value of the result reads -0.3 angstroms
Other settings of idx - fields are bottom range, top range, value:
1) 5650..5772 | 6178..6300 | 0.89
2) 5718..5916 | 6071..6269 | 0.88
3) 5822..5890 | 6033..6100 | 0.86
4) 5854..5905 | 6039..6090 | 0.93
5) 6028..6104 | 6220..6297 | 1.02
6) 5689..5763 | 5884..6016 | 0.90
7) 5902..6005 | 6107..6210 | 0.99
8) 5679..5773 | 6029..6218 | 0.88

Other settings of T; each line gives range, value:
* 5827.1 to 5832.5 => 117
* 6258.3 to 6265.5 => 86.6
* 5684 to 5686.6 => 89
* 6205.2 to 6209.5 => 81.8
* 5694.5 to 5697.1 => 90.1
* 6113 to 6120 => 78.6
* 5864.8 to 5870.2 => 93.2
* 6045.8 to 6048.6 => 82.7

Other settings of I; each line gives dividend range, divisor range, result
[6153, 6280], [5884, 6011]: 1.08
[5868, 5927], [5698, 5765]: 1.00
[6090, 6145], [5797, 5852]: 0.92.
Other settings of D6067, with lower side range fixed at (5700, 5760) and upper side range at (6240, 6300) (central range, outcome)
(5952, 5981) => 2.2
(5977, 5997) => 2.3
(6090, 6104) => 1.0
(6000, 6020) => 0.6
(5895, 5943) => 2.0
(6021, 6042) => 1.6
